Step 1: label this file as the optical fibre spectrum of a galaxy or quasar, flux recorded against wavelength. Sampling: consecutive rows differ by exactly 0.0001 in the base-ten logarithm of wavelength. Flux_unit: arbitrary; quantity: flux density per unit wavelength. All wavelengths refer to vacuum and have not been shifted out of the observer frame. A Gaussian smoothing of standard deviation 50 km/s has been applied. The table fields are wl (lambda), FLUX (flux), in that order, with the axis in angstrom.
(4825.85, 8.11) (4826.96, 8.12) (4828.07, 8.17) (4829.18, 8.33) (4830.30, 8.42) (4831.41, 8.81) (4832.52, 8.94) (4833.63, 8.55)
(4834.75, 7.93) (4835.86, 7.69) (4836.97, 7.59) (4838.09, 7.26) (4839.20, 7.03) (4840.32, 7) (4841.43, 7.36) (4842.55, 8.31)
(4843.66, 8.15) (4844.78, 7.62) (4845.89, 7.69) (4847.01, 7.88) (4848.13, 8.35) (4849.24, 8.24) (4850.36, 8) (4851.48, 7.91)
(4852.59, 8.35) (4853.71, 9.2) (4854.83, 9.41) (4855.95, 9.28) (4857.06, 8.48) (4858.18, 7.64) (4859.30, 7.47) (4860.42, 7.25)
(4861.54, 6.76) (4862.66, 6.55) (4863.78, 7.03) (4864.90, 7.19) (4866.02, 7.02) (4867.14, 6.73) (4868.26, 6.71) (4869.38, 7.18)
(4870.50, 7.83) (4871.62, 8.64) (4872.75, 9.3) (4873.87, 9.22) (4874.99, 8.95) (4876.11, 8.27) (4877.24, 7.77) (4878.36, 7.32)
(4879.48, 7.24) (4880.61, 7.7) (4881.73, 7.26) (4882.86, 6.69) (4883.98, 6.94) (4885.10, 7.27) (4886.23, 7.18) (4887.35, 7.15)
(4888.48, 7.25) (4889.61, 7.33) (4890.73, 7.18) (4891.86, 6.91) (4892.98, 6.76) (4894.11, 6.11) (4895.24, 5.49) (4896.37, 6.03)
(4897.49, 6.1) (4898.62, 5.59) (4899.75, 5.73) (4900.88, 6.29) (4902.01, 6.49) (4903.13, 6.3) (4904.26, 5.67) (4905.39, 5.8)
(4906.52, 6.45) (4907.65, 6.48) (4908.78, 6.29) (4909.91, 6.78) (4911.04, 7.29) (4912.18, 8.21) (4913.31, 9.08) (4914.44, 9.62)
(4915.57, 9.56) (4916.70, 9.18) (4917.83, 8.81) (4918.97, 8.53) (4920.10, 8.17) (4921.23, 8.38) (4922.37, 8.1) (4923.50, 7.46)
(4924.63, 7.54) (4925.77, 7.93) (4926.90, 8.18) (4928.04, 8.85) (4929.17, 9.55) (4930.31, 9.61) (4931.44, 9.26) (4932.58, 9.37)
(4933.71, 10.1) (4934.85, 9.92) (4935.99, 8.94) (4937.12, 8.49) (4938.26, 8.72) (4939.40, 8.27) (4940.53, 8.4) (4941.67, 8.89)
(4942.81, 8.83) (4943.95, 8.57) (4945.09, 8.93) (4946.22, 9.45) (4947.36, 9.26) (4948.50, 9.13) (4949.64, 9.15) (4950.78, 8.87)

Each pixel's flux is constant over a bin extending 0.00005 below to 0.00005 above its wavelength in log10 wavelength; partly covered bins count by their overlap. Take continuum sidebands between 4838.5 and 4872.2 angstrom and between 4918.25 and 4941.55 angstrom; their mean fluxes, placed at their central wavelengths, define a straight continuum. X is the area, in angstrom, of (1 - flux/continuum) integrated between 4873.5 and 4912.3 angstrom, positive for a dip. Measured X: 6.3 angstrom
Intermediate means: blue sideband 7.74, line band 6.87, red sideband 8.69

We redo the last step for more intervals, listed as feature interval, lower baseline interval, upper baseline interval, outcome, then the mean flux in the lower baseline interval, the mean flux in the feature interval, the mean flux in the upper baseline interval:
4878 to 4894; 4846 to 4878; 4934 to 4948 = 2.2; 7.94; 7.12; 8.91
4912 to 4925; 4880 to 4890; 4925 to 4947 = -0.4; 7.19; 8.58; 8.95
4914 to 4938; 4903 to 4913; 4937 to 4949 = -3.3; 6.66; 8.83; 8.82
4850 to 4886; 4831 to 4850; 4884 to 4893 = -1.4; 7.9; 7.76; 7.14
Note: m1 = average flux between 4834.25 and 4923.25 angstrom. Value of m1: 7.5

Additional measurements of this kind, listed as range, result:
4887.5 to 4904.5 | 6.38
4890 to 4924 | 7.16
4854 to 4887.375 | 7.67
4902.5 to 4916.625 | 7.36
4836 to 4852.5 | 7.76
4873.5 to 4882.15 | 7.95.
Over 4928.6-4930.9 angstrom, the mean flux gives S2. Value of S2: 9.6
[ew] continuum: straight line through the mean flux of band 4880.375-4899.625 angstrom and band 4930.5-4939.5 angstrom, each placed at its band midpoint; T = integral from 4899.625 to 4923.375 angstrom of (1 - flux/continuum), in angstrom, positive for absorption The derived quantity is 1.3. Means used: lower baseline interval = 6.72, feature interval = 7.52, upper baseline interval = 9.2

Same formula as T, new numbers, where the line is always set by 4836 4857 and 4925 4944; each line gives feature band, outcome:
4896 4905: 2.7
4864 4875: 0.6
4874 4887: 1.3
